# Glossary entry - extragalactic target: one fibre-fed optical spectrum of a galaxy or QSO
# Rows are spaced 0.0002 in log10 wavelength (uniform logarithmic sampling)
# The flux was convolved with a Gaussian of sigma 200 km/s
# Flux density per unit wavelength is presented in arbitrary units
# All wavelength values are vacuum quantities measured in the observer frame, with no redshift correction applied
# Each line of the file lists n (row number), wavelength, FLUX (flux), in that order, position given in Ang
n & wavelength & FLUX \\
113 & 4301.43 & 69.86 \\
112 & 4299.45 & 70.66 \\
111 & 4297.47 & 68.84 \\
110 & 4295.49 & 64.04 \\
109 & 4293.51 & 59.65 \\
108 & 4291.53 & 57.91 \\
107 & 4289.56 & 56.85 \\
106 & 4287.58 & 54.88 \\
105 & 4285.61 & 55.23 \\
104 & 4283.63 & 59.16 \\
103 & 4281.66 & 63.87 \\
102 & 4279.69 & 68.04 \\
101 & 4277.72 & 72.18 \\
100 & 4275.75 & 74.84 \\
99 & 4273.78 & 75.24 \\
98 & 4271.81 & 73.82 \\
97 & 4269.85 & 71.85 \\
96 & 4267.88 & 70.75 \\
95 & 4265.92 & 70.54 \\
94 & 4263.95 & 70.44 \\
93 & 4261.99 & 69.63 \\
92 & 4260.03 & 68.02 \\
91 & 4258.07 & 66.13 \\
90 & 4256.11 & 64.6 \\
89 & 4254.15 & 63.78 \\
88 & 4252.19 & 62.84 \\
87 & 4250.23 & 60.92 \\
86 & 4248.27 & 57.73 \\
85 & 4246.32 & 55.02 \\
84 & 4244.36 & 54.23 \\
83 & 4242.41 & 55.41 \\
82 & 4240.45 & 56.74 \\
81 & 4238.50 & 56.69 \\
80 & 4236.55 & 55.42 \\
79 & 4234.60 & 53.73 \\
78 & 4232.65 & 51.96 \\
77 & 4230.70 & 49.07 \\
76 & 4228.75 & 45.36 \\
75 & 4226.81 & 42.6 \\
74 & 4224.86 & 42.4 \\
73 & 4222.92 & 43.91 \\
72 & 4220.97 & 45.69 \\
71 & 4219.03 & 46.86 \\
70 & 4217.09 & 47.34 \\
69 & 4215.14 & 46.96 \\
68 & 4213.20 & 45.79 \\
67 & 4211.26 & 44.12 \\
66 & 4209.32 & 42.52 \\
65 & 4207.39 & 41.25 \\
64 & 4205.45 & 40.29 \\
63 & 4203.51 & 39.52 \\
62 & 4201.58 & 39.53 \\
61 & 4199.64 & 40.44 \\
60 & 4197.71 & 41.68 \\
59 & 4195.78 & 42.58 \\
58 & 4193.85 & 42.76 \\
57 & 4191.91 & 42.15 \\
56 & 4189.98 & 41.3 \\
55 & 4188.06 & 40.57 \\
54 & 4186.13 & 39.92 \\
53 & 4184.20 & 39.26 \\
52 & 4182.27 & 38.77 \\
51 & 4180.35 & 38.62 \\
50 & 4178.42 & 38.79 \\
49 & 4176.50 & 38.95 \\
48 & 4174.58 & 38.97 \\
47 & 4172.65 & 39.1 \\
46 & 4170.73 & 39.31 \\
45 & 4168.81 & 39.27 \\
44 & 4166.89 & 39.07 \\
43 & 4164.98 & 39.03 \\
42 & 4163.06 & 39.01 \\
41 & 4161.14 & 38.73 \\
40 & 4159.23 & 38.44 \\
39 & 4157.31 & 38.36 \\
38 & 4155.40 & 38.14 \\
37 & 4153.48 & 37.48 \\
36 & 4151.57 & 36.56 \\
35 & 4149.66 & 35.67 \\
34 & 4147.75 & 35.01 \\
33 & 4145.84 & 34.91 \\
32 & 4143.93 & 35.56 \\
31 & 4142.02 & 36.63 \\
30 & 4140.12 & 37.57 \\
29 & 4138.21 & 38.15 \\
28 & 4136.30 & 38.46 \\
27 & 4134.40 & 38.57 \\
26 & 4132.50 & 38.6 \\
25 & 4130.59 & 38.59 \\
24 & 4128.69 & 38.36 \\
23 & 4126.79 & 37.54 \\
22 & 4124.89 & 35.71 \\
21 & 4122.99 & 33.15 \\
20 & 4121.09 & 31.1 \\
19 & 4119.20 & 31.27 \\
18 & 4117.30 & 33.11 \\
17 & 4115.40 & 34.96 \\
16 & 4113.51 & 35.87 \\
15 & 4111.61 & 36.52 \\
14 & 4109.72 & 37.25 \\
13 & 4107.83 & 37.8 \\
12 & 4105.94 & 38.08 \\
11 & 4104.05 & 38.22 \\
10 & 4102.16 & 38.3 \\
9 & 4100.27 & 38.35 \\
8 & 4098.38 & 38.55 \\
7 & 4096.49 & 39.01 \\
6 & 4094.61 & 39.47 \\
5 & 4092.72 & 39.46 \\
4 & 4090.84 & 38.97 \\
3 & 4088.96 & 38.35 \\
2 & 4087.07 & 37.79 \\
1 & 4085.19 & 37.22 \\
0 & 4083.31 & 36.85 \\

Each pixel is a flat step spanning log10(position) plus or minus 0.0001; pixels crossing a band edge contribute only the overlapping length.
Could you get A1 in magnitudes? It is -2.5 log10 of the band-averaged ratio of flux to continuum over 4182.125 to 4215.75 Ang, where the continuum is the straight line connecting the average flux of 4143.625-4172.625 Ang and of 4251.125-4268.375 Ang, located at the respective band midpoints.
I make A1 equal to 0.19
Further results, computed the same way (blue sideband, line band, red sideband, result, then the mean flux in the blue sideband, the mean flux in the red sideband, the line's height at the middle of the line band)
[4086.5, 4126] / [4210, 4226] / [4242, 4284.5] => 0.26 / 36.7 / 66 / 57.6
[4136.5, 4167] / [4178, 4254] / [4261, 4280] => 0.20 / 37.4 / 71.9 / 56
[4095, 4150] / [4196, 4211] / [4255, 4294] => 0.27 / 36.6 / 66.3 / 52.4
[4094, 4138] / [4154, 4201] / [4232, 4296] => 0.20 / 36.8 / 62.8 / 47.6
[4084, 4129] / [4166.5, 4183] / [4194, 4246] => 0.10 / 36.8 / 46.7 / 42.8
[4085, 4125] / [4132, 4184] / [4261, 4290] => 0.21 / 36.8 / 67.3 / 46.3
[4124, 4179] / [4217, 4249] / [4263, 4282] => 0.19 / 37.9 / 71.4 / 60.5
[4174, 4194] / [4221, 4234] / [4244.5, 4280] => 0.19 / 39.9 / 67.3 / 55.1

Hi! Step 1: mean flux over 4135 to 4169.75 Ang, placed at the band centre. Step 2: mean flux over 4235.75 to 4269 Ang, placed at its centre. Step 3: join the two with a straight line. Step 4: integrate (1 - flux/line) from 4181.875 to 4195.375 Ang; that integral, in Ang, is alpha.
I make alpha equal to 1.7 Ang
